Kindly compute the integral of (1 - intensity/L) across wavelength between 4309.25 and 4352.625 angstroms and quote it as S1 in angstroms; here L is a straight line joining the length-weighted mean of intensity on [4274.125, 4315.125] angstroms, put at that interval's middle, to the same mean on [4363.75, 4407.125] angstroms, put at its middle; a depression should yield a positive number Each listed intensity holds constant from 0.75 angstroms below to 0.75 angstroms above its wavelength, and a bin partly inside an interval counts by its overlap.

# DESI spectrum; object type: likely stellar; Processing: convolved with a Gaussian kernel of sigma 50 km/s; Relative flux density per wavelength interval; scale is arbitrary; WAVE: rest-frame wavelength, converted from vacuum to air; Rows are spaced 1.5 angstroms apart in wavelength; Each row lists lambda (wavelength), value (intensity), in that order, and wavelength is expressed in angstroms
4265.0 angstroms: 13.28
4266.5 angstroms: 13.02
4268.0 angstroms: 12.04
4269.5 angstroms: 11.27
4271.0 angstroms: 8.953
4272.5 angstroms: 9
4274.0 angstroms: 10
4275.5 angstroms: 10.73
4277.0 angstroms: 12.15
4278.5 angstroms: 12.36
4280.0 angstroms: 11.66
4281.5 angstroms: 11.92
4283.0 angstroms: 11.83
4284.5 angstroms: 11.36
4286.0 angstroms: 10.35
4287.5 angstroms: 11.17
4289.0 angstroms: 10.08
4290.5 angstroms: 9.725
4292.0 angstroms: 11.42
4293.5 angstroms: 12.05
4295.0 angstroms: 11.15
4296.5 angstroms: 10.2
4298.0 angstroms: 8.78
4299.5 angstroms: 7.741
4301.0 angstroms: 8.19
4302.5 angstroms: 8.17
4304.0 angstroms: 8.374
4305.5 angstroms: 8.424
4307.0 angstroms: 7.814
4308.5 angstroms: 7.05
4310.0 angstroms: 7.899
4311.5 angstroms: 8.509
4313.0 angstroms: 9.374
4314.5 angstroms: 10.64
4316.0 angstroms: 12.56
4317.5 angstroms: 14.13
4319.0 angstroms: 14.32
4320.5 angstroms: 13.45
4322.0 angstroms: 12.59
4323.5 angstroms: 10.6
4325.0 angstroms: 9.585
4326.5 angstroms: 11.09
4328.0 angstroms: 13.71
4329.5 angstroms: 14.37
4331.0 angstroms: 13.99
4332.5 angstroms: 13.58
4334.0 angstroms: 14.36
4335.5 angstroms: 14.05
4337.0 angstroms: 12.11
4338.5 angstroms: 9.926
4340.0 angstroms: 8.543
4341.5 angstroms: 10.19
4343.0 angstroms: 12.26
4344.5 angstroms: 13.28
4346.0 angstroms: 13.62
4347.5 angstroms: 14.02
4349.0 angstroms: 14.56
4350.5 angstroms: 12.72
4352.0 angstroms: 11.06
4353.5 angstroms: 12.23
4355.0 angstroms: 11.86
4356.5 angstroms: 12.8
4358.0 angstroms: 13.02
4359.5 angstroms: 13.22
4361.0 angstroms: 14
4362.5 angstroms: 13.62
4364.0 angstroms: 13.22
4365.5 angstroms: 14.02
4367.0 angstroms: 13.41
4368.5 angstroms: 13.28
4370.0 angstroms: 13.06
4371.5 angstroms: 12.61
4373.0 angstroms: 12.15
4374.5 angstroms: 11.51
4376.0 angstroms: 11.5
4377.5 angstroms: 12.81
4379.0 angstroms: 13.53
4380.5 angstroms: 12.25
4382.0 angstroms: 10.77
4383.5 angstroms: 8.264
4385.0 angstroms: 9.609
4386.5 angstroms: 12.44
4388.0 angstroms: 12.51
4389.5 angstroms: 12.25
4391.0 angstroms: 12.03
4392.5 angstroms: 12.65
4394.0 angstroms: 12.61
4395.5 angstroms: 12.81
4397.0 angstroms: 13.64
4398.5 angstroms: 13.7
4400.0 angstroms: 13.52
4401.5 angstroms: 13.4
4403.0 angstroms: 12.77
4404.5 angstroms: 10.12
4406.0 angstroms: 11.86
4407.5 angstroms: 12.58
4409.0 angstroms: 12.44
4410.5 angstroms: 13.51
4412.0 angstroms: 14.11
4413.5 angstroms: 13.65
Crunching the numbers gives -4.7 angstroms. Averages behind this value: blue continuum 9.97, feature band 12.1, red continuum 12.3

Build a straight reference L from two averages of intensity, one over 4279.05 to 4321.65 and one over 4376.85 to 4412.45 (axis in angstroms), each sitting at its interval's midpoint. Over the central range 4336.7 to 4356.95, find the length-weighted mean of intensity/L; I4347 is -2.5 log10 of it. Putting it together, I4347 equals -0.070 mag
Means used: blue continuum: 10.3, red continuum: 12.3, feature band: 12.1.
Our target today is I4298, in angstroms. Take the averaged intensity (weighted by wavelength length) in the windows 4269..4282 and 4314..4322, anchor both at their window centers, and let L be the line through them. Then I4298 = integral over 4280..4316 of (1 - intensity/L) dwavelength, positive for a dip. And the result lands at 6.6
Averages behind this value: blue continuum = 10.9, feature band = 9.76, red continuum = 13.1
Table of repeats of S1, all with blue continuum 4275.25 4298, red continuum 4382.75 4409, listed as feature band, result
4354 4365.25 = -1.2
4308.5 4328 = 0.5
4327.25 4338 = -1.9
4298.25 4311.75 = 3.9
